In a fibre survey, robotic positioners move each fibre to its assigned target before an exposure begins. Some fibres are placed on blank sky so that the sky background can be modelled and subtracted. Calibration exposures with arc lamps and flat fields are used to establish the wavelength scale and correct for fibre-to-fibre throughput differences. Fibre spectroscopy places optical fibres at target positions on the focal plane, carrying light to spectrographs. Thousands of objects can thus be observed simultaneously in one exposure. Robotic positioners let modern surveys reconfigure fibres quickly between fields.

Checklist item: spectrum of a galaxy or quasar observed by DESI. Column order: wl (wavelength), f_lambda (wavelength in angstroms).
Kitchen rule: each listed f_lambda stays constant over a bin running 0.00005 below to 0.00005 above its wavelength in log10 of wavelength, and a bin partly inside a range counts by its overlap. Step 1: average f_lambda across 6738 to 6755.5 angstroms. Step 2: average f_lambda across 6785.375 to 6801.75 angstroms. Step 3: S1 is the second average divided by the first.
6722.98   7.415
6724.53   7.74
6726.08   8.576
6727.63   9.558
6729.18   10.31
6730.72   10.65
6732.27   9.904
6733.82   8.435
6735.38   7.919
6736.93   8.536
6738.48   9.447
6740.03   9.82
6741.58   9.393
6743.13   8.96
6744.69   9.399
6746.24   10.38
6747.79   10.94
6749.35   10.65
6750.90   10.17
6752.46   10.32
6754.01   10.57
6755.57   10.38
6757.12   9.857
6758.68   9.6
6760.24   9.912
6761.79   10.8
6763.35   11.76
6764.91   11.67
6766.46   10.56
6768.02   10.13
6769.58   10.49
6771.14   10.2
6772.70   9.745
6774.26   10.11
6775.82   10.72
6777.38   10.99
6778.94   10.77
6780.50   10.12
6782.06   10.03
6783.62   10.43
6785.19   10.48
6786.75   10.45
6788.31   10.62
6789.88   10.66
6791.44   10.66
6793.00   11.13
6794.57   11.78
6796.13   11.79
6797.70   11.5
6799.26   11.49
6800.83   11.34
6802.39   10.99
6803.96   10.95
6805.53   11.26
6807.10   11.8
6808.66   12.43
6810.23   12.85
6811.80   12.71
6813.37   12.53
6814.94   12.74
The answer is 1.1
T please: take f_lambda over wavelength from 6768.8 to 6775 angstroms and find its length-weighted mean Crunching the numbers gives 10.1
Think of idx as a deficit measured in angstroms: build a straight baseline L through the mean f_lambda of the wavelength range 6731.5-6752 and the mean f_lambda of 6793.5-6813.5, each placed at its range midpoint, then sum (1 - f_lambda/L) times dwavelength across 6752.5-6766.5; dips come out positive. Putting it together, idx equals -0.5 angstroms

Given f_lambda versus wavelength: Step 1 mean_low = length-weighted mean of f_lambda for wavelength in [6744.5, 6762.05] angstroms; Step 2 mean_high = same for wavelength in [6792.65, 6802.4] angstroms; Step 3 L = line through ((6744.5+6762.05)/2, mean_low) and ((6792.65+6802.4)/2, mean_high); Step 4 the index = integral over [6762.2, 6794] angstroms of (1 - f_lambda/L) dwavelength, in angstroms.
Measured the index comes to 1.0 angstroms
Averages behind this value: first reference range 10.3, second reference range 11.5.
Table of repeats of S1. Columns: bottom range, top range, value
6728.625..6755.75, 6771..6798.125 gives 1.09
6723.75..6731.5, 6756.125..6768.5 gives 1.13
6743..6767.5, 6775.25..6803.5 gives 1.05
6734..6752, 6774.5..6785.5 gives 1.10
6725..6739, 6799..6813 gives 1.28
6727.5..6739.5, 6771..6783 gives 1.11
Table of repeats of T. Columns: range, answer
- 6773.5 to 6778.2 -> 10.6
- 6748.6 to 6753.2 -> 10.4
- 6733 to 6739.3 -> 8.6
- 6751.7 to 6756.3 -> 10.4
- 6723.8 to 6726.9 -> 8.18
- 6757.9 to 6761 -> 9.74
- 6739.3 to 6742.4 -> 9.61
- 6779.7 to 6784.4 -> 10.2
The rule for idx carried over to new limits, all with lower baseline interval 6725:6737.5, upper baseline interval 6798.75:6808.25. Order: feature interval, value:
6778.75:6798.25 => 0.2 angstroms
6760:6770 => -0.6 angstroms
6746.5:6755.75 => -0.7 angstroms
